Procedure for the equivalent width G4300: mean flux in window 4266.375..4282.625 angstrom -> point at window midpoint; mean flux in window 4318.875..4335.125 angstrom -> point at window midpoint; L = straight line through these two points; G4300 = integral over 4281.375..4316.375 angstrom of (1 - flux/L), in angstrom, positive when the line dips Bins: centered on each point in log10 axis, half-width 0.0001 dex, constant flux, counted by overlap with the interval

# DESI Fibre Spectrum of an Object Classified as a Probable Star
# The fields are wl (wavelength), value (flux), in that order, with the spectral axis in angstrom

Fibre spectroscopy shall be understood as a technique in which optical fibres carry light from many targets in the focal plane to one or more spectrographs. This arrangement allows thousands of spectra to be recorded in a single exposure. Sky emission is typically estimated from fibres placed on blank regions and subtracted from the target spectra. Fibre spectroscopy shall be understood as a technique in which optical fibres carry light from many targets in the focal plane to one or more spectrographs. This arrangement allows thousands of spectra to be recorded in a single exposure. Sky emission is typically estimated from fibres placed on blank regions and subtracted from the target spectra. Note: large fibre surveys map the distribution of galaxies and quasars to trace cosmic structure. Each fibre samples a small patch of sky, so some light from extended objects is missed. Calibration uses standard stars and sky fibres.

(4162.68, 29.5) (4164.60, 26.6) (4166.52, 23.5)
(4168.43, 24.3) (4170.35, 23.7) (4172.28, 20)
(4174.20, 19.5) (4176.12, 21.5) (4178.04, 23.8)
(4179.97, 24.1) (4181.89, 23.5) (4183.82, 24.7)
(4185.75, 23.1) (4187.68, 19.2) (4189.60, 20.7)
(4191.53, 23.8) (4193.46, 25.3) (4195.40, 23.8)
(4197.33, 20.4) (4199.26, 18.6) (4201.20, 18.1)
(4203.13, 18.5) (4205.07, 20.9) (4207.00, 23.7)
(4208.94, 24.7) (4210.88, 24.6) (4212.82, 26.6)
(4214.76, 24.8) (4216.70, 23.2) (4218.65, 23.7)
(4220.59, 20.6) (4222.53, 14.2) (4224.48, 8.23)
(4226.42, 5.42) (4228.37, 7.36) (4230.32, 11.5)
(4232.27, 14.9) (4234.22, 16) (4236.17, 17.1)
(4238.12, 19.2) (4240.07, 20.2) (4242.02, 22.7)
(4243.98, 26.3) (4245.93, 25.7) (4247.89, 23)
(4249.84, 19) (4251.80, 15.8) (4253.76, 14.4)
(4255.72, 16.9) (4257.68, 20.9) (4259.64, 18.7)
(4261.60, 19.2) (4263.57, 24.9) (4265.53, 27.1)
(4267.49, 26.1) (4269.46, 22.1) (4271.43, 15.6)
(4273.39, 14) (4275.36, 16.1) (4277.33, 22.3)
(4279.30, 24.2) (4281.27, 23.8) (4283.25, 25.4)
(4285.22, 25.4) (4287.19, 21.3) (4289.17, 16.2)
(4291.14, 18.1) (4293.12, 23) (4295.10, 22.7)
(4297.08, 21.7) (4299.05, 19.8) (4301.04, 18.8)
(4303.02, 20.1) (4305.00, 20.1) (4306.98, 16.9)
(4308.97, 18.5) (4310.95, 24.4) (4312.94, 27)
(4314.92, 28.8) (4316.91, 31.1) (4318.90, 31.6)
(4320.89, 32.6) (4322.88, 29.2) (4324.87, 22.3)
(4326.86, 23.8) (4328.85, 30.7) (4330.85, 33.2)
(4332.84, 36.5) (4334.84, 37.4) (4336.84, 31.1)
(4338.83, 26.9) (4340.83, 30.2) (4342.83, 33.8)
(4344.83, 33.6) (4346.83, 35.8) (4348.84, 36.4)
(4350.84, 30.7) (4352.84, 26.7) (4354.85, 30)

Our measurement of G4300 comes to 4.6 angstrom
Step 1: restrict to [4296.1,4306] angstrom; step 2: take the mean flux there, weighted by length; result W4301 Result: 20.1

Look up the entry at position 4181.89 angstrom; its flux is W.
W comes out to 23.5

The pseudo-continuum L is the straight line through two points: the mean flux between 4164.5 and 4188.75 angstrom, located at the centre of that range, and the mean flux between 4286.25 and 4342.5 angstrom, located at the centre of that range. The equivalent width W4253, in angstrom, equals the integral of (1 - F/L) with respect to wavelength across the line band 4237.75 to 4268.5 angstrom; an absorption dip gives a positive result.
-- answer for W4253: 3.8 angstrom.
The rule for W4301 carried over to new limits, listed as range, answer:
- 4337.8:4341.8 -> 28.6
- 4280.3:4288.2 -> 23.9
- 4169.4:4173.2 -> 21.8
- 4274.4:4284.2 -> 22.3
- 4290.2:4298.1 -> 21.4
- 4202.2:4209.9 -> 22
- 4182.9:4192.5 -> 22.3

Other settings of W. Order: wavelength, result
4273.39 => 14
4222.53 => 14.2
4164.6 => 26.6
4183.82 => 24.7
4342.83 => 33.8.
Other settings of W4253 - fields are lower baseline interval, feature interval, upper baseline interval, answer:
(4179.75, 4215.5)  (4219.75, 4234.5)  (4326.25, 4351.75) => 7.5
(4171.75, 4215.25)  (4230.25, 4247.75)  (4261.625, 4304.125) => 1.5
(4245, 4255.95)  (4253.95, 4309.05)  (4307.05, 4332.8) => 5.3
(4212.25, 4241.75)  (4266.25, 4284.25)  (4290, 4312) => -1.9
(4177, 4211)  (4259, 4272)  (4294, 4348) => 1.5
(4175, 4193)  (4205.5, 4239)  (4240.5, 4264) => 5.5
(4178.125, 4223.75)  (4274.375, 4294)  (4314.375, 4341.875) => 4.3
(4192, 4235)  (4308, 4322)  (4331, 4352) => 1.2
